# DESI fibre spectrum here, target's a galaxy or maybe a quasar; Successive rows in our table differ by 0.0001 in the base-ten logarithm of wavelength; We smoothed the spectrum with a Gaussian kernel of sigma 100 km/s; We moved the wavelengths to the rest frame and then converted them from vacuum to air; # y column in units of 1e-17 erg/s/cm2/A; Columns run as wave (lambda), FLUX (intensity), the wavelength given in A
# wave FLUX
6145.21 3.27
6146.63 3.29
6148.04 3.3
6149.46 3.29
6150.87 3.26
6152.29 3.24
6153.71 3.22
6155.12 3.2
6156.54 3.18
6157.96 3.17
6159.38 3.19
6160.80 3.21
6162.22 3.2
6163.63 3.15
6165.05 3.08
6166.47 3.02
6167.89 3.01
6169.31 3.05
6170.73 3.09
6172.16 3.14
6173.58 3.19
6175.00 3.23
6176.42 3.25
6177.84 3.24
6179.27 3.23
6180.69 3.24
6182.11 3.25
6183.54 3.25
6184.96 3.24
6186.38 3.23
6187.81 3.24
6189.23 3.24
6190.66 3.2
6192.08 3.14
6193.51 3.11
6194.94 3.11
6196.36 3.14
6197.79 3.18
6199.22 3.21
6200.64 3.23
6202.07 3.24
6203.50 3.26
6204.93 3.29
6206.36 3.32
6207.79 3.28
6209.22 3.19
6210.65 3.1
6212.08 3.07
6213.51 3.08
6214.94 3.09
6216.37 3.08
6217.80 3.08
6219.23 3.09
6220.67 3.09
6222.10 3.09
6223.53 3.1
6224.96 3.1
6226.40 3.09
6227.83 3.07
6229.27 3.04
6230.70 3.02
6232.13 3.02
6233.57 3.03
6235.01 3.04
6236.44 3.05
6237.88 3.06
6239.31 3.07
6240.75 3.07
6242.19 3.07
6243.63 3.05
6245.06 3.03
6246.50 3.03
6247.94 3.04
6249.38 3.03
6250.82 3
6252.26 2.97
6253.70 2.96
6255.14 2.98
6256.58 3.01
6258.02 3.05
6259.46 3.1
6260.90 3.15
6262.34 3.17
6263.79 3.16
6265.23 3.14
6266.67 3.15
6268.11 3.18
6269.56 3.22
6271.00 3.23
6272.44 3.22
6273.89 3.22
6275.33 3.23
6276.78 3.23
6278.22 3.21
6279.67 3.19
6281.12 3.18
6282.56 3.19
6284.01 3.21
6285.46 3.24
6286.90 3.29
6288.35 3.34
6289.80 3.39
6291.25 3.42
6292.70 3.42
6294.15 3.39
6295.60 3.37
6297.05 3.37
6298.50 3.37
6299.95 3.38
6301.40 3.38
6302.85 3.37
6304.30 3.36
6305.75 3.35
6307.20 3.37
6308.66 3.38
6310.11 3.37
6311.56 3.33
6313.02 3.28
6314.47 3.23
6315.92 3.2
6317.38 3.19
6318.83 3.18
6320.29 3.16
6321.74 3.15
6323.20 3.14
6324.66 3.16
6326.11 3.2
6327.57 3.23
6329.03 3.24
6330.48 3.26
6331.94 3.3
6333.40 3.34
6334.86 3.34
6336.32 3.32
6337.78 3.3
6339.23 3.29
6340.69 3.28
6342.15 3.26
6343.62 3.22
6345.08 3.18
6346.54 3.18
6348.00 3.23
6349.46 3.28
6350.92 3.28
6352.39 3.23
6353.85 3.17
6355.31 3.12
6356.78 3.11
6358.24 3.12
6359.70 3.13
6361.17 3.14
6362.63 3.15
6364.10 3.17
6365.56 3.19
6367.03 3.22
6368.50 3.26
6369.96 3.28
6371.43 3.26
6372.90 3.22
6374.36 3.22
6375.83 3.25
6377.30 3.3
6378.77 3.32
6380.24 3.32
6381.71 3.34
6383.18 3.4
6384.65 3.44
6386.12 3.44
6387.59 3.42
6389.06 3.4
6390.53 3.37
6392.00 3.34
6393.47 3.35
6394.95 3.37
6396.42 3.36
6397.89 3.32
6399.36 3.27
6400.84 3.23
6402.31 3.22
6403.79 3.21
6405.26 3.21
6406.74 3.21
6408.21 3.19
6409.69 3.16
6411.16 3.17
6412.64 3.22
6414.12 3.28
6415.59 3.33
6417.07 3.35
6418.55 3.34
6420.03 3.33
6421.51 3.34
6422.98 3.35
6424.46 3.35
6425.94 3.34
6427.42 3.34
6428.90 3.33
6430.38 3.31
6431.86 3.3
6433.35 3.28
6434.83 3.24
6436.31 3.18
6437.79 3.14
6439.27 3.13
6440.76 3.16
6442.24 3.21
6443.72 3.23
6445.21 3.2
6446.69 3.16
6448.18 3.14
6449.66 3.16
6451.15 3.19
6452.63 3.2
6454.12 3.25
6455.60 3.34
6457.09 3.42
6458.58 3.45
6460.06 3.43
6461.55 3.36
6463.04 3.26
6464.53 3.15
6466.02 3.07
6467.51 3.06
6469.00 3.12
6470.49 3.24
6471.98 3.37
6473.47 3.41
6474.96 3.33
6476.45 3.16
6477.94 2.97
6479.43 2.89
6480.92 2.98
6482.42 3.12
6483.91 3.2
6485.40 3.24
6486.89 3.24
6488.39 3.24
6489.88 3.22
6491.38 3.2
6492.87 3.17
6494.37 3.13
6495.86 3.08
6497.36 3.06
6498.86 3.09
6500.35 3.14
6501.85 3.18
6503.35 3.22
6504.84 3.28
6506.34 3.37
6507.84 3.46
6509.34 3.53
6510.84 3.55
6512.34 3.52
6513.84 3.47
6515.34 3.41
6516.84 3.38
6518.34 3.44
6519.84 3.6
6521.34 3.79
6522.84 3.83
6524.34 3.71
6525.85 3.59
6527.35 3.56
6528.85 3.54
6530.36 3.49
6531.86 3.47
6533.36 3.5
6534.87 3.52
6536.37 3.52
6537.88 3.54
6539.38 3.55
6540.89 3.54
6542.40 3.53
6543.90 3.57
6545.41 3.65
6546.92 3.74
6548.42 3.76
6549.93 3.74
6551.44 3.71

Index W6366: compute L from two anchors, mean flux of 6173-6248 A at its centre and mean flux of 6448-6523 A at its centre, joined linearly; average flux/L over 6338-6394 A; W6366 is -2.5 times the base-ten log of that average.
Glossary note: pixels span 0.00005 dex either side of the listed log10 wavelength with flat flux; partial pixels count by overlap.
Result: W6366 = -0.01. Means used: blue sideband 3.14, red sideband 3.27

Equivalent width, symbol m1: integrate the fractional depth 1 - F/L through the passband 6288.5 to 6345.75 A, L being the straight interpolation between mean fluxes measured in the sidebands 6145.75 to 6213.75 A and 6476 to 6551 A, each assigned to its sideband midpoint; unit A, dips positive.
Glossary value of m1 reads -0.3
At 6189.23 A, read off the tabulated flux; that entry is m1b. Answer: 3.24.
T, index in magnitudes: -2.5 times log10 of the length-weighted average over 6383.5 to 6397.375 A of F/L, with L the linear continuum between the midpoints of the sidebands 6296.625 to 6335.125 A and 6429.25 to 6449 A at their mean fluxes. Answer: -0.050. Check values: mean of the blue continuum 3.28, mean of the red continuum 3.21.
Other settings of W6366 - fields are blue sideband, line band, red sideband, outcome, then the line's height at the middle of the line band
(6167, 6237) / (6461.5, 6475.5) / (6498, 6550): 0.07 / 3.44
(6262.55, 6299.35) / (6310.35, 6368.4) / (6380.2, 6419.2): 0.02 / 3.28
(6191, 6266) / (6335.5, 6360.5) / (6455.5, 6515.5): -0.02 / 3.17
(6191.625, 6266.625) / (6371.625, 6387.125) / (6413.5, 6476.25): -0.04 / 3.21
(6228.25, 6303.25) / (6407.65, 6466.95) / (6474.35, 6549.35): 0.02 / 3.32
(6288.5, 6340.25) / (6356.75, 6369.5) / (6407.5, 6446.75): 0.04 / 3.28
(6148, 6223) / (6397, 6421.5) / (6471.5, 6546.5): 0.02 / 3.31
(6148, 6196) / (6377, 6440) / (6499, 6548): 0.03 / 3.4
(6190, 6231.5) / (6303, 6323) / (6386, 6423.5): -0.02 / 3.22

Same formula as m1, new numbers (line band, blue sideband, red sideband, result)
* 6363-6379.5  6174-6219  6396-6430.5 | 0.1 A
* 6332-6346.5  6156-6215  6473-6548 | 0.0 A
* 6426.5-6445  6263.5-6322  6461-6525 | 0.3 A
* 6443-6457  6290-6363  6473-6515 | 0.1 A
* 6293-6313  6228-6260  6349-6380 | -1.6 A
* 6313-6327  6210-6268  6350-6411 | 0.0 A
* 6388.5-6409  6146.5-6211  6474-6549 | 0.2 A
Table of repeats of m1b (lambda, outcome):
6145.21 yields 3.27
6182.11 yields 3.25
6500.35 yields 3.14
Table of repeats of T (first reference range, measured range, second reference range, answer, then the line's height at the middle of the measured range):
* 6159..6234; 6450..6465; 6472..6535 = 0.003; 3.31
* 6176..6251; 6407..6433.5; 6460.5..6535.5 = -0.008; 3.27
